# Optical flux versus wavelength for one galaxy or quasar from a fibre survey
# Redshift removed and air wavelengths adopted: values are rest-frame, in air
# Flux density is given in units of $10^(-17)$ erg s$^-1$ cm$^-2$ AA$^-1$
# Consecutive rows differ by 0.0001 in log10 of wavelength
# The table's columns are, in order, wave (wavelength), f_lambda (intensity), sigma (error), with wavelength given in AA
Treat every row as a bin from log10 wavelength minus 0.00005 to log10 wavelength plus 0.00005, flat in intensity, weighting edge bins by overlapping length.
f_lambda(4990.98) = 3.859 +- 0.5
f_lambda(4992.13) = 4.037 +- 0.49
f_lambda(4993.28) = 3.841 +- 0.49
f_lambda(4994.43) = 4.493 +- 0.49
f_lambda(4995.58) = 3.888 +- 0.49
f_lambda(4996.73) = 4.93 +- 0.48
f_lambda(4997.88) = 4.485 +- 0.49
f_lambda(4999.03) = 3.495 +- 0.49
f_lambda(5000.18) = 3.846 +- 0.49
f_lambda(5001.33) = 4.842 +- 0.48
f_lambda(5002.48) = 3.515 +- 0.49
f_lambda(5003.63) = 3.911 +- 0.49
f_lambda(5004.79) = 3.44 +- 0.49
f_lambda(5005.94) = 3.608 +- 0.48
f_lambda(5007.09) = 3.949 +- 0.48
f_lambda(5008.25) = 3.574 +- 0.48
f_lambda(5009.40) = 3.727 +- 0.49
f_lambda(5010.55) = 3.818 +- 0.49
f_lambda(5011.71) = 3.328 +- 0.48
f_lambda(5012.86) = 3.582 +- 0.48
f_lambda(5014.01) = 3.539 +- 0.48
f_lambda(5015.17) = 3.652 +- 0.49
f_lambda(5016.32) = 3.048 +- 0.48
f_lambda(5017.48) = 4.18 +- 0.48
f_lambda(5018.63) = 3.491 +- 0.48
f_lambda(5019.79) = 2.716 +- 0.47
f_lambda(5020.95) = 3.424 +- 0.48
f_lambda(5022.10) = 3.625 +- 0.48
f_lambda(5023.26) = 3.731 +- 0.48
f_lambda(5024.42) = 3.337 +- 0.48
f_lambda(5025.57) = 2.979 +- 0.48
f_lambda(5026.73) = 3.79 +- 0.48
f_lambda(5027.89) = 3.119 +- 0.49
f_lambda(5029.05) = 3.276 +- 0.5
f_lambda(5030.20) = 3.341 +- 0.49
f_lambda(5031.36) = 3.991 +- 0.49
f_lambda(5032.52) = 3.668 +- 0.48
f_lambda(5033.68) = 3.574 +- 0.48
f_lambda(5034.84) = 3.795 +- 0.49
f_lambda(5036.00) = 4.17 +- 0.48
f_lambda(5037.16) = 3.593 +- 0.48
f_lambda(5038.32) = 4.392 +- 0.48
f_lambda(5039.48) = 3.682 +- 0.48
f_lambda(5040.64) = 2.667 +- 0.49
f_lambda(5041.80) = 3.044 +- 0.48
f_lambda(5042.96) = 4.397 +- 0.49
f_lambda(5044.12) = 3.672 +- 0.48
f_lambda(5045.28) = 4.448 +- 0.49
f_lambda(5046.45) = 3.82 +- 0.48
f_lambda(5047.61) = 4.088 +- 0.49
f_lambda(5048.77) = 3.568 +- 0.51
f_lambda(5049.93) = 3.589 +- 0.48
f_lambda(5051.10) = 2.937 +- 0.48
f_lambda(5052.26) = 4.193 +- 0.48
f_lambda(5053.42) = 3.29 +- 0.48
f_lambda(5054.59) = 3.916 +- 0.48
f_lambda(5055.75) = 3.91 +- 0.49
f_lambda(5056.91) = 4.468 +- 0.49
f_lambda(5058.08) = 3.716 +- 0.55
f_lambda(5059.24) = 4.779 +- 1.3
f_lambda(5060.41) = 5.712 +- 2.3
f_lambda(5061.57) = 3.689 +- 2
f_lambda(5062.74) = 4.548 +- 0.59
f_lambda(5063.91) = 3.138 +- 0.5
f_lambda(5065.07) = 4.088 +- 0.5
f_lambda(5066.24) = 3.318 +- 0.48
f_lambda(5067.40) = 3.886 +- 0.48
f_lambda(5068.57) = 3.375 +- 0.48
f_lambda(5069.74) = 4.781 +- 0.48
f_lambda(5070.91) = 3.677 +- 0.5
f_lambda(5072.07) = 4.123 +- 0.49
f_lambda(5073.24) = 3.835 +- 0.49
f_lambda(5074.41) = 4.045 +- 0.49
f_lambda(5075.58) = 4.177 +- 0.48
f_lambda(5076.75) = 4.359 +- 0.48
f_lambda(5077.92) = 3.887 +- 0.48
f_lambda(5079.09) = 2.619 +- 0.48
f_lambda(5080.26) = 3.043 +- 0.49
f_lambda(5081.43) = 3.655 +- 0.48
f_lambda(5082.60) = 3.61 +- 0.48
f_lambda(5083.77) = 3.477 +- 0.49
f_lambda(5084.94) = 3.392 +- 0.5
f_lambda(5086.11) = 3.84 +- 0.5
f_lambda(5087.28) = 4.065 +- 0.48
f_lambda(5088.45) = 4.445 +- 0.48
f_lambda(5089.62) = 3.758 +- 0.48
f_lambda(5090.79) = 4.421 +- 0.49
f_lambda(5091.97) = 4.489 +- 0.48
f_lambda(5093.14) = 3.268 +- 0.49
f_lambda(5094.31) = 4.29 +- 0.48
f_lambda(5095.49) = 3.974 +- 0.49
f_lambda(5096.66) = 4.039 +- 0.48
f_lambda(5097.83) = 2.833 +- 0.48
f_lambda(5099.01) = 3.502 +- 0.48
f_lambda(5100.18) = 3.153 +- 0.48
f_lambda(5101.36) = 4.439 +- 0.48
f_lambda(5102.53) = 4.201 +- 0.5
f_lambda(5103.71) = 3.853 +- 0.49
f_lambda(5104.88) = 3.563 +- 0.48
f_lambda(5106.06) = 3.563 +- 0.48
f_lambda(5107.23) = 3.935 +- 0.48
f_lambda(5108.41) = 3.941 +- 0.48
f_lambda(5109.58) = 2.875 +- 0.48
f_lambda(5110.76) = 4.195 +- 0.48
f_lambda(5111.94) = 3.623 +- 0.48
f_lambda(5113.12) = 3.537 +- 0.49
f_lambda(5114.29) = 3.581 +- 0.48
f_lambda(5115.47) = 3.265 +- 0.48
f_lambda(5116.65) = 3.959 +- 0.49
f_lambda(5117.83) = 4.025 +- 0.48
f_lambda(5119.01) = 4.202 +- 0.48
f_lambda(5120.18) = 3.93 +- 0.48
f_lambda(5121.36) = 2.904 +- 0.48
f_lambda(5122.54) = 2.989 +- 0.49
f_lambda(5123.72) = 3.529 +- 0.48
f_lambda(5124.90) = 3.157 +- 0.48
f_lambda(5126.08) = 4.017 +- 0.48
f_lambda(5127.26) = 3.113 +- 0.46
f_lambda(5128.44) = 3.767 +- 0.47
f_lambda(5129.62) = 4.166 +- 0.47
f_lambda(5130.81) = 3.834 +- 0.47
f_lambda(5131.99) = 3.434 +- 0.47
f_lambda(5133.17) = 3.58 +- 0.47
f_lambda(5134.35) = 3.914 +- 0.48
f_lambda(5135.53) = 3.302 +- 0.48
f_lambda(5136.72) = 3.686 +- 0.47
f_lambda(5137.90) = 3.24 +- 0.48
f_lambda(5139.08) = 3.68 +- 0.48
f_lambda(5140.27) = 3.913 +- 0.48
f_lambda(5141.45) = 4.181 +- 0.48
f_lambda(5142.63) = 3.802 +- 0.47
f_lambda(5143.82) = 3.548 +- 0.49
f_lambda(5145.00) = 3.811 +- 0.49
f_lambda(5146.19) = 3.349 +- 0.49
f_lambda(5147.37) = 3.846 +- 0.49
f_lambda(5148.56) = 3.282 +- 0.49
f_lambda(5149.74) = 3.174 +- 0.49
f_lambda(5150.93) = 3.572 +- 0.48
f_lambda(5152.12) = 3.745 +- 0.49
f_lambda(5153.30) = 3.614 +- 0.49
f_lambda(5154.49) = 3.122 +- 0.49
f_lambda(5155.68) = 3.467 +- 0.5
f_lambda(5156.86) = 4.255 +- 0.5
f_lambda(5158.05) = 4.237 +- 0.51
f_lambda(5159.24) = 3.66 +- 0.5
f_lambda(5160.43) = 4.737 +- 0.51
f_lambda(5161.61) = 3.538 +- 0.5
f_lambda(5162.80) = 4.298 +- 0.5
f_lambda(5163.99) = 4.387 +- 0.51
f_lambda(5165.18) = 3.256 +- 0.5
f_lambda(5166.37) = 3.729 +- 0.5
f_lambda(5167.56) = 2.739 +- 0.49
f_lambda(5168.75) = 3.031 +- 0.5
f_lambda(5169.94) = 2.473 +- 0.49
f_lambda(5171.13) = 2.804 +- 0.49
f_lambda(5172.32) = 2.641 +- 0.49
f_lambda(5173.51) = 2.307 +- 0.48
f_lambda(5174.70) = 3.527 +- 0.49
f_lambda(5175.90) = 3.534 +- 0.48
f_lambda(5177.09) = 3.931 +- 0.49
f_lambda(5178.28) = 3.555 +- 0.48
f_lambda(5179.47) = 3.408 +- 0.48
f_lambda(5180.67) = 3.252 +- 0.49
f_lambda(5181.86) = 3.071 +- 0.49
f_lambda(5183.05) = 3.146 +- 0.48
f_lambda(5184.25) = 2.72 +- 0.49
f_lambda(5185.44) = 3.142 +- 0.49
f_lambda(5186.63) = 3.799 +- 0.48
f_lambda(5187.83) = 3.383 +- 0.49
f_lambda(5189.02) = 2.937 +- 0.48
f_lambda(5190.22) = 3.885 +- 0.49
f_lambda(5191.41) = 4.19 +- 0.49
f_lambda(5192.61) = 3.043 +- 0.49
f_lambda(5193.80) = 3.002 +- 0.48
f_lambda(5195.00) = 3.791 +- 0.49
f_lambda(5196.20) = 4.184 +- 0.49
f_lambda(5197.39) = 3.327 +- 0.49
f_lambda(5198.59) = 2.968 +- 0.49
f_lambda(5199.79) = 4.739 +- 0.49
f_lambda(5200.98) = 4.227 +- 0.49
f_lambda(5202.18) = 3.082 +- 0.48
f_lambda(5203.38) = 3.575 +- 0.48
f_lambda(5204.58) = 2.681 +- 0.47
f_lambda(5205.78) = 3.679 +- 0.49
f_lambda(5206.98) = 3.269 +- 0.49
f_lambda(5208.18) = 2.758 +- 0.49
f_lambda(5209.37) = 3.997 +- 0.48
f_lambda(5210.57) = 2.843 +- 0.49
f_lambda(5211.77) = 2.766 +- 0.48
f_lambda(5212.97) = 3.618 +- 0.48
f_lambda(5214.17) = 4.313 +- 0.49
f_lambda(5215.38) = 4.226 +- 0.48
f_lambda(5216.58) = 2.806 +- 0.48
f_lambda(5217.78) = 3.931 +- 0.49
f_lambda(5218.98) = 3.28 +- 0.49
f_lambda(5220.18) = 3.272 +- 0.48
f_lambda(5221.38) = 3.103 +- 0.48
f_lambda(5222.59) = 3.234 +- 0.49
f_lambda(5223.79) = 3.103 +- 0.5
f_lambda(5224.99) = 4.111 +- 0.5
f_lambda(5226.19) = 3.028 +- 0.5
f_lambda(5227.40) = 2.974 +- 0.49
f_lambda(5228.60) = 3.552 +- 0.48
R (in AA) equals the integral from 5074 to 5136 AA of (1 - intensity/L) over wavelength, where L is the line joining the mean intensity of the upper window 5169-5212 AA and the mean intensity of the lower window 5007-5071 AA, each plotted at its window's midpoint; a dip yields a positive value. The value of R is -2.8 AA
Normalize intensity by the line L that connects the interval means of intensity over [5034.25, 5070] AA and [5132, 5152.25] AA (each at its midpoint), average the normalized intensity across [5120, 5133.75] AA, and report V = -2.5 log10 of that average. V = 0.04 mag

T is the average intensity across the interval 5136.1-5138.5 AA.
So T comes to 3.46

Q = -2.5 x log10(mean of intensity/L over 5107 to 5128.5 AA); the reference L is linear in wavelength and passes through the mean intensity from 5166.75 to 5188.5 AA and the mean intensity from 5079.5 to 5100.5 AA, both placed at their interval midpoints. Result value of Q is -0.02 mag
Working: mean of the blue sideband 3.74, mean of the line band 3.6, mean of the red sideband 3.14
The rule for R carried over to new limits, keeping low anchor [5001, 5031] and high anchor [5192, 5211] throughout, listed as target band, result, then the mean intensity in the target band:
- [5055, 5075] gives -3.0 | 4.06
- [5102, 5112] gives -0.7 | 3.75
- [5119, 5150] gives -1.0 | 3.6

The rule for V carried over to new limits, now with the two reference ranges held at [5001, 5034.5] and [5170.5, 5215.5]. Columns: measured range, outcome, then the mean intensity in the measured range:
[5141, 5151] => -0.053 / 3.61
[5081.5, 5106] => -0.097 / 3.82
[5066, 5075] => -0.113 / 3.9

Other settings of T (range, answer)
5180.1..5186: 3.07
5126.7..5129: 3.44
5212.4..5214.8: 3.96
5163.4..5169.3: 3.43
